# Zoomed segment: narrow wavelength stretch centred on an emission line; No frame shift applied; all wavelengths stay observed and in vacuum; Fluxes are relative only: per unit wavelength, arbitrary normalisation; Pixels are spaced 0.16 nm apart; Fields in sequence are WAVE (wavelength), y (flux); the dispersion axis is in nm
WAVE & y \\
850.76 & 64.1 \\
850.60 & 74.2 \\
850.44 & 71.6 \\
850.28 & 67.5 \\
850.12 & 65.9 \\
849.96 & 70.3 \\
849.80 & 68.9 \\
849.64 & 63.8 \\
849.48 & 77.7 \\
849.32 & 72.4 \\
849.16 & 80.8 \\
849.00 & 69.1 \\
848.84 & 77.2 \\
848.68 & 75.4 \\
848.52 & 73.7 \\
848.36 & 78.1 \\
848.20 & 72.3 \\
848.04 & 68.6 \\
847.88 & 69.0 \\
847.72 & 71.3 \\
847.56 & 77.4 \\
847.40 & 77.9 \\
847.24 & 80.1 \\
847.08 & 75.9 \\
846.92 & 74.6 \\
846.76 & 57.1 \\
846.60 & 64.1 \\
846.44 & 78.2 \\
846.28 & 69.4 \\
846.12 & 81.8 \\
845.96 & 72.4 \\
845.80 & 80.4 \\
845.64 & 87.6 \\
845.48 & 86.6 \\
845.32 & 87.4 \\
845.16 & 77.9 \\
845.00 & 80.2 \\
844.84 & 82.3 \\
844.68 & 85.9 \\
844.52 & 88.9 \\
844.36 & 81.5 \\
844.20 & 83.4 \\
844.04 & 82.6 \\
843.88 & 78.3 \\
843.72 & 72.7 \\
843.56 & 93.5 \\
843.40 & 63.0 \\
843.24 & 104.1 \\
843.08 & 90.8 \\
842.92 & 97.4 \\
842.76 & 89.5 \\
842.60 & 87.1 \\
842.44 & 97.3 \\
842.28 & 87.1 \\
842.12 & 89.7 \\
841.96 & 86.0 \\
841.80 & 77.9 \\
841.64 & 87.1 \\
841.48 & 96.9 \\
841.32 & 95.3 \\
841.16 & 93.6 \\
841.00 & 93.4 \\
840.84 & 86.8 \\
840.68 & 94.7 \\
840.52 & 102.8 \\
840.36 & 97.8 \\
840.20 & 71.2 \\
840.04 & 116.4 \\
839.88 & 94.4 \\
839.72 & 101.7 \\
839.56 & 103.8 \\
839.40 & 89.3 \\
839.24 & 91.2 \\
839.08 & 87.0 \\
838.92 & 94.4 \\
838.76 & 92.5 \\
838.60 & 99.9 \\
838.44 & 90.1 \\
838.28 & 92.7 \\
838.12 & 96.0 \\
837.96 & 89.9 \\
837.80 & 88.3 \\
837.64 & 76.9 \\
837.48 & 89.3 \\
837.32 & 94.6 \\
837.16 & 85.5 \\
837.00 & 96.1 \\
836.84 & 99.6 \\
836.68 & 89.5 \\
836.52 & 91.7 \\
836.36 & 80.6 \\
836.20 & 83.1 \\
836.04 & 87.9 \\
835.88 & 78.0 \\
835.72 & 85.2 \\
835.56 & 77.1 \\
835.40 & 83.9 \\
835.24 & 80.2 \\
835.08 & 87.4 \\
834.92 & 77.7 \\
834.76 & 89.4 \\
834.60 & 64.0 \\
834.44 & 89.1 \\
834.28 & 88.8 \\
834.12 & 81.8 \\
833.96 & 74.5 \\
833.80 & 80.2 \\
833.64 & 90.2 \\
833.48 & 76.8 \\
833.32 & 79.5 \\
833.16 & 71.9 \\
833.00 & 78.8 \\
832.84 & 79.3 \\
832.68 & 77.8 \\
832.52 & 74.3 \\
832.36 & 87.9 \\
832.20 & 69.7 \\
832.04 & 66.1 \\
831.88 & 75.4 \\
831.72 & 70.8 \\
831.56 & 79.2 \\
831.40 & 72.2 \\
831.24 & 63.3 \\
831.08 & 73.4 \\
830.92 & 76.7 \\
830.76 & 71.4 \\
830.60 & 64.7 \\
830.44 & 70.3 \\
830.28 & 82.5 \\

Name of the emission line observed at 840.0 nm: Mg II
